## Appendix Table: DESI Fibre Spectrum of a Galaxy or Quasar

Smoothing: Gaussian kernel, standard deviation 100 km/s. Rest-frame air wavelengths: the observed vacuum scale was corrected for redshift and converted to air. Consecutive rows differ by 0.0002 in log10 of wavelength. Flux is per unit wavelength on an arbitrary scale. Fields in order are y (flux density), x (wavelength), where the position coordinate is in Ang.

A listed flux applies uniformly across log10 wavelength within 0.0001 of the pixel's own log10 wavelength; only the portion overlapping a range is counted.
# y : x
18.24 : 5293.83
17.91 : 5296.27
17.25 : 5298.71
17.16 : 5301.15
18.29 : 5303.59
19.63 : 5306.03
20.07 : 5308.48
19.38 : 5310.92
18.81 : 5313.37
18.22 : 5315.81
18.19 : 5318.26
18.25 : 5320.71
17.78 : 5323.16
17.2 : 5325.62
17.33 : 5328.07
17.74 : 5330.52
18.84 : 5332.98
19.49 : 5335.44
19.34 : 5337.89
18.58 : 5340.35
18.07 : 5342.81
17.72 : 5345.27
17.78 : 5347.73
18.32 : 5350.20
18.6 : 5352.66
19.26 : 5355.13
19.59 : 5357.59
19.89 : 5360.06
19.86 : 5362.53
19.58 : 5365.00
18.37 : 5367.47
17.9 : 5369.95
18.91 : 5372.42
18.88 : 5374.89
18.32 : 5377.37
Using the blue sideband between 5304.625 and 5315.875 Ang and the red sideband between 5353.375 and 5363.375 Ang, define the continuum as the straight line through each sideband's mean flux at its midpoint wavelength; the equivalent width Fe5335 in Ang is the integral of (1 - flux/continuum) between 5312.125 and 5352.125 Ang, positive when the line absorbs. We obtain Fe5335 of 2.5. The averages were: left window 19.3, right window 19.6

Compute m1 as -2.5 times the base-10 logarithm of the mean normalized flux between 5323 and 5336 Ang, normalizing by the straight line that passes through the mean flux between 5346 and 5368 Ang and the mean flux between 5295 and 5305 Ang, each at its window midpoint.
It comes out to 0.02 mag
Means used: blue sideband 17.7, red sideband 19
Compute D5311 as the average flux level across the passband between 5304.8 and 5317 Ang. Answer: 19.2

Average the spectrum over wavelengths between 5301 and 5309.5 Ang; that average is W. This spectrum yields 19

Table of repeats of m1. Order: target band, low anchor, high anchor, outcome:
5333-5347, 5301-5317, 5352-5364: 0.04 mag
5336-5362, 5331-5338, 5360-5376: 0.01 mag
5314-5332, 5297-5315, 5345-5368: 0.05 mag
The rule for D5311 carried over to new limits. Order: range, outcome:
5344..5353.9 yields 18.1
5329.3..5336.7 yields 18.7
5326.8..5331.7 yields 17.6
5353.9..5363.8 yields 19.7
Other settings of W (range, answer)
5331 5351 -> 18.5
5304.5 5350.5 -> 18.5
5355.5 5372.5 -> 19.2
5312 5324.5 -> 18.2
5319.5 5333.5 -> 17.8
